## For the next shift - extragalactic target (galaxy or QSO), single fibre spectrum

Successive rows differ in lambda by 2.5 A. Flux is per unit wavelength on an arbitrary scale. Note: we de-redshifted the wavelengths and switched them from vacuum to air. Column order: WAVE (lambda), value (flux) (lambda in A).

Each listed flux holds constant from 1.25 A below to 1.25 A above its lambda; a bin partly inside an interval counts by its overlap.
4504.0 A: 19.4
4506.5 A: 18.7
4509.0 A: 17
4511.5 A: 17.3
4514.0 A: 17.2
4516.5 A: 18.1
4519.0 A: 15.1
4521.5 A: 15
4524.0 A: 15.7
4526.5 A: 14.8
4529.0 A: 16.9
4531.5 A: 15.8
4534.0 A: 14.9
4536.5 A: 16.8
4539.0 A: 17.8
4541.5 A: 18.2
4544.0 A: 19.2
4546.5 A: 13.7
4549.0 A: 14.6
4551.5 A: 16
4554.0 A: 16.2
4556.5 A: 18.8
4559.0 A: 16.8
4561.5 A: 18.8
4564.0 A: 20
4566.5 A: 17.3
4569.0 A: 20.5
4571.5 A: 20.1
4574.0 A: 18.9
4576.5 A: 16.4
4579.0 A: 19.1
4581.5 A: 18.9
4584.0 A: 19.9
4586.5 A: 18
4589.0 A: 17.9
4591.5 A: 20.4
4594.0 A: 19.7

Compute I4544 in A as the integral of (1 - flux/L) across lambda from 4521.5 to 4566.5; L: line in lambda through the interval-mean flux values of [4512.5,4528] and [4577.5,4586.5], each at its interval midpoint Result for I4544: 1.20 A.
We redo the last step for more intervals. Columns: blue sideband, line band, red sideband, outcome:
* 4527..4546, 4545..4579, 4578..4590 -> 0.6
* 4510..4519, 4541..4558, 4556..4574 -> 1.6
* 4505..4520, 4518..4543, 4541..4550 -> 0.9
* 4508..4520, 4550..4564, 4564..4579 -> 0.6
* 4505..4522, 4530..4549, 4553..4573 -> 1.4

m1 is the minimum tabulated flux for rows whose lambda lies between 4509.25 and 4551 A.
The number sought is 13.7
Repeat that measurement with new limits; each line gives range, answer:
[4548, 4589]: 14.6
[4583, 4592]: 17.9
